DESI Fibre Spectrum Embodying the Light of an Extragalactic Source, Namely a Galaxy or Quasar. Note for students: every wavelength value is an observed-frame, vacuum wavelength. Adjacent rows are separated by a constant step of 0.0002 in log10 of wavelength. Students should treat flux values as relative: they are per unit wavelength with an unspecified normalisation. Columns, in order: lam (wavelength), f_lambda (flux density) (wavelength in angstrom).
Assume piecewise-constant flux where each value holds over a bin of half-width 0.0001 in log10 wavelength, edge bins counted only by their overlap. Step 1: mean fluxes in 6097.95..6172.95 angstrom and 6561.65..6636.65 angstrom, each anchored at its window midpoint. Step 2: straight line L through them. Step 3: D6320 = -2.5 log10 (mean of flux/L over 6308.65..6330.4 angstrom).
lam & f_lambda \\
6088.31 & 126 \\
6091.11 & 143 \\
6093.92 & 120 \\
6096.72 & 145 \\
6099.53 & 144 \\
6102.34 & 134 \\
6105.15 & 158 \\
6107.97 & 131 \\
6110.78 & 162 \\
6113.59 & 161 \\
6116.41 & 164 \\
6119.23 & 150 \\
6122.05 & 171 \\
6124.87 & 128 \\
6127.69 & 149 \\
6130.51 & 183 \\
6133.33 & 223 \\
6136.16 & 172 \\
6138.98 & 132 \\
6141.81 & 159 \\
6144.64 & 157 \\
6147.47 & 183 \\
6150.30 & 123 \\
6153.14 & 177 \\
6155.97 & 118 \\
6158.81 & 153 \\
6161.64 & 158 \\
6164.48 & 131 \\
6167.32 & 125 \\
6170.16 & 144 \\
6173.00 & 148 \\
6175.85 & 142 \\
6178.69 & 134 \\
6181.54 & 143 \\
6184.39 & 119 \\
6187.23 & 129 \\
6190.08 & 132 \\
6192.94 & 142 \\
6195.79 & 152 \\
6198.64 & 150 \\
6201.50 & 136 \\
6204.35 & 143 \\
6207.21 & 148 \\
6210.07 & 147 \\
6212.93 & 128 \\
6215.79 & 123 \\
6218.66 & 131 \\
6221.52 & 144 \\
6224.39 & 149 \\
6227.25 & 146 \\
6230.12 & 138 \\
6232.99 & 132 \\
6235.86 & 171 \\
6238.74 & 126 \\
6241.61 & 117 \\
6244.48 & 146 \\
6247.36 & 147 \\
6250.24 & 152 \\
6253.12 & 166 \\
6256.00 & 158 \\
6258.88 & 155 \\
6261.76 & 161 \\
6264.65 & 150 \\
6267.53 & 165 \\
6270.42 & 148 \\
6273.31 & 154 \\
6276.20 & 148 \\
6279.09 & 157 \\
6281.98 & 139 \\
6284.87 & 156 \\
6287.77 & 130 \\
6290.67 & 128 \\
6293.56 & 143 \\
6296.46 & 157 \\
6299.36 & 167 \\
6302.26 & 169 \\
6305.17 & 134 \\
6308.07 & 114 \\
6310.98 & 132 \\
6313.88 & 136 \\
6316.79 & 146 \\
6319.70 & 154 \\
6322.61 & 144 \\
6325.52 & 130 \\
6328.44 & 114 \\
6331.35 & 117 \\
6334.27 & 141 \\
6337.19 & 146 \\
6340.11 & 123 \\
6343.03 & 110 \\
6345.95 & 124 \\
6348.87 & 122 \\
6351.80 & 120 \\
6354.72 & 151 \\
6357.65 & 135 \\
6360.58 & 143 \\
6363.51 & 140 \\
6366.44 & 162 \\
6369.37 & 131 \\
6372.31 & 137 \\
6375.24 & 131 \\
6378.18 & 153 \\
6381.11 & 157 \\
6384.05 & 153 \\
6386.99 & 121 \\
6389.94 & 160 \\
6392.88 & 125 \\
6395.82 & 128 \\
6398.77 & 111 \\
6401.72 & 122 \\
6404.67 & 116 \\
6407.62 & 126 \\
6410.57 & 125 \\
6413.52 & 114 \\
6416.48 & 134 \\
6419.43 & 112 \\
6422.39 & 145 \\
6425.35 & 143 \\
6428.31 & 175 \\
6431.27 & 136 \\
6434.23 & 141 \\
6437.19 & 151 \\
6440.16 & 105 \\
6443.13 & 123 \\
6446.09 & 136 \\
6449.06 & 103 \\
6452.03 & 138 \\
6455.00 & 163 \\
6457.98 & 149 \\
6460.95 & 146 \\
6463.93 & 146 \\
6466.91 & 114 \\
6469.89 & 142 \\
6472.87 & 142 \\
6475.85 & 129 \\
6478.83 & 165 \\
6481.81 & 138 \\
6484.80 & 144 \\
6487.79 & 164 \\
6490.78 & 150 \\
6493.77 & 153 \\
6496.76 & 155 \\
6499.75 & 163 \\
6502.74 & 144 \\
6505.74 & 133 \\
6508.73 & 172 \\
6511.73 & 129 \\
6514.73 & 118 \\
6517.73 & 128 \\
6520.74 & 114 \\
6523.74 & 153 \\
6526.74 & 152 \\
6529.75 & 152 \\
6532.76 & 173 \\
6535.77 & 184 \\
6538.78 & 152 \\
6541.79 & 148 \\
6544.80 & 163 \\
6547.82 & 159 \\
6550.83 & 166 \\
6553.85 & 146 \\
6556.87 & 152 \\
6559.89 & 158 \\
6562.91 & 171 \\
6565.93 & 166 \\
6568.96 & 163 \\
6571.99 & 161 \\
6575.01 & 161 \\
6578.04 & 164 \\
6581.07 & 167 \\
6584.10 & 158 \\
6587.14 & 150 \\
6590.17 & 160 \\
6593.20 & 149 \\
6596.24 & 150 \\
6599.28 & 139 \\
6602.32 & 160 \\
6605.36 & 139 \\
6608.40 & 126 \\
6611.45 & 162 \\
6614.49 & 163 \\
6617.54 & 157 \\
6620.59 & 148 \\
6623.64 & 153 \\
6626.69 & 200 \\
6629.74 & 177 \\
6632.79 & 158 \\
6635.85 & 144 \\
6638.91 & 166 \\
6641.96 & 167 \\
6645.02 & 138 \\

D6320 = 0.149 mag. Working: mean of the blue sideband 153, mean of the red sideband 158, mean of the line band 135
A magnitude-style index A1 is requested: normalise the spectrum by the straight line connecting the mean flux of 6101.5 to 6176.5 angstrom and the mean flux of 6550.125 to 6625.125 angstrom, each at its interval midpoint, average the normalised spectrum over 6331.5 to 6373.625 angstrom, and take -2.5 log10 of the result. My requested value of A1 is 0.15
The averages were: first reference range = 153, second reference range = 155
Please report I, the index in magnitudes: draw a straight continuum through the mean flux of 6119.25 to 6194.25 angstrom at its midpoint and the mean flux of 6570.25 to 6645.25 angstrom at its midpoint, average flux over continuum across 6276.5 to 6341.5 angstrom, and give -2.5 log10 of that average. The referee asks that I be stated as 0.09 mag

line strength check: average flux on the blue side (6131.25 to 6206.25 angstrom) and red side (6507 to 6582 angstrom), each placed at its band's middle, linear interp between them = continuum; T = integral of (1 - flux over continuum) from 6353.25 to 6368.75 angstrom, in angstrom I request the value 0.6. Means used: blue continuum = 147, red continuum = 155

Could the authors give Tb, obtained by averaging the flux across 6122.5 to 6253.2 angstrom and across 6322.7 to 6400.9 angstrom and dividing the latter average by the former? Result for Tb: 0.92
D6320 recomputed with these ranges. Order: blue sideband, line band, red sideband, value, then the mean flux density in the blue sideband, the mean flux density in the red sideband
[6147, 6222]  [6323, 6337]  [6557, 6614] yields 0.136 mag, 140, 156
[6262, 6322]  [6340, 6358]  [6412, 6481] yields 0.136 mag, 147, 137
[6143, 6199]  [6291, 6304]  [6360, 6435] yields -0.123 mag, 143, 136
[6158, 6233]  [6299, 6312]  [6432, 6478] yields -0.028 mag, 140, 136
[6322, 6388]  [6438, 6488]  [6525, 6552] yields 0.096 mag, 135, 161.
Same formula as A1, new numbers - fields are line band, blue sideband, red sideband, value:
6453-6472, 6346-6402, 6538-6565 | 0.03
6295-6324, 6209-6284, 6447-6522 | 0.00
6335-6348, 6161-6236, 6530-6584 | 0.17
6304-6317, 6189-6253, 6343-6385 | 0.07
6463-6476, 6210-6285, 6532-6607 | 0.15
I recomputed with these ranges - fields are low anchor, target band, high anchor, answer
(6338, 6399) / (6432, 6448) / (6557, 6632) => 0.10 mag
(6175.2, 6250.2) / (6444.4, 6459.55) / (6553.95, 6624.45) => 0.09 mag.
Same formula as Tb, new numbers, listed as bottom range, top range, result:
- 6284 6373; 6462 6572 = 1.10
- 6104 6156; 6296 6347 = 0.86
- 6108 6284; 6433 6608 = 1.00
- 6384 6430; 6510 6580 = 1.17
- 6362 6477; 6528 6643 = 1.17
